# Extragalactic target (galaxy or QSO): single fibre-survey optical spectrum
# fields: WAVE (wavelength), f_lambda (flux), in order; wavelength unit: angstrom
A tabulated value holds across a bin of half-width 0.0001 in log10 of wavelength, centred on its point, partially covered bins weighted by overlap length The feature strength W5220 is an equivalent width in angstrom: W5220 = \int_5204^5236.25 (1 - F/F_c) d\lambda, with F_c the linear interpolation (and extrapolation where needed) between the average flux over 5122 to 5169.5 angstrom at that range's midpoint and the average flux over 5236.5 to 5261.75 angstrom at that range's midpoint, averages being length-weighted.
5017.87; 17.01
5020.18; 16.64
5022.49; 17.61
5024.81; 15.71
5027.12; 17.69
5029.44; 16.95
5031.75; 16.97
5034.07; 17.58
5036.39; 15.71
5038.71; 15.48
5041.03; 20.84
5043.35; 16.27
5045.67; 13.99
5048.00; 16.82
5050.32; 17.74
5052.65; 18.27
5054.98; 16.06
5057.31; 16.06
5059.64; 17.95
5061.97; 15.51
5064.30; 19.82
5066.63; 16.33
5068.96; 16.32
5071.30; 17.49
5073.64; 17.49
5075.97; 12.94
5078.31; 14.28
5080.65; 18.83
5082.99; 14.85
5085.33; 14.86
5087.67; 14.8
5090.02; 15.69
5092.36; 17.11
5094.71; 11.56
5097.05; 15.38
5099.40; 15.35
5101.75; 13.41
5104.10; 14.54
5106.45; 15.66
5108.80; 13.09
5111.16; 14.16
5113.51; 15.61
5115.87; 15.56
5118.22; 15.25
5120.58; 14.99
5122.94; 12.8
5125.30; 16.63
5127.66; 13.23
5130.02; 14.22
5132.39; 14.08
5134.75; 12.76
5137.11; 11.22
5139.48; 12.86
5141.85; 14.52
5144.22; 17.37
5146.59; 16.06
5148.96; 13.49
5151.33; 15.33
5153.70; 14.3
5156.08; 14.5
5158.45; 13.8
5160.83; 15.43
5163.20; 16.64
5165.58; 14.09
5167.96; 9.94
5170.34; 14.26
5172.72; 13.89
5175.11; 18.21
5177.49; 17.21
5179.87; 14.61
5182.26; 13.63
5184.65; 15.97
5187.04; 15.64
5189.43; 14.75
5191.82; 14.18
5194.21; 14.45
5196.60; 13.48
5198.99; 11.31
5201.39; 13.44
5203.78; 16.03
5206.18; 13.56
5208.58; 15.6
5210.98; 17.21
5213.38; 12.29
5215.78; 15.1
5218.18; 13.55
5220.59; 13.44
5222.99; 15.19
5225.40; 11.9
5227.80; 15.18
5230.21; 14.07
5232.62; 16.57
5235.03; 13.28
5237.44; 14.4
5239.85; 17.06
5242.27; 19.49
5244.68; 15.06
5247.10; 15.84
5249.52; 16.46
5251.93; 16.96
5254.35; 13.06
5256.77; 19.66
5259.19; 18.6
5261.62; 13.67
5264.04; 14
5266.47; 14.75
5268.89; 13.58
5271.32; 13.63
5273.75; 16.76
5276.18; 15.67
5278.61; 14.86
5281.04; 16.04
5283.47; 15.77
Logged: 2.90 angstrom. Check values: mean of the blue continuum 14.2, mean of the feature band 14.4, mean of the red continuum 16.5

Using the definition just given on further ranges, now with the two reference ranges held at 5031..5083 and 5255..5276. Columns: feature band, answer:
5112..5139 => 3.6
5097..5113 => 1.9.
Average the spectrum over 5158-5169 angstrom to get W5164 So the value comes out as 14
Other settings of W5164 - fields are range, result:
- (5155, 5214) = 14.6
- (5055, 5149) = 15.1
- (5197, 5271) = 15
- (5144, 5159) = 14.9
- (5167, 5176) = 14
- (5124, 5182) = 14.5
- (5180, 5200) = 14.2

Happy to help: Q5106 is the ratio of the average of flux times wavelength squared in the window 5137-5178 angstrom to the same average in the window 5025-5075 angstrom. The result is 0.90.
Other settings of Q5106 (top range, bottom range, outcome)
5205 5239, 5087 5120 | 1.02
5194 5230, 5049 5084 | 0.90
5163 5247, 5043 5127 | 0.99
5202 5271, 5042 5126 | 1.03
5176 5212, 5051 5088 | 0.94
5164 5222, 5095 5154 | 1.03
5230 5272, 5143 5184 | 1.09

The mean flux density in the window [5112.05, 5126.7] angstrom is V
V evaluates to 15.1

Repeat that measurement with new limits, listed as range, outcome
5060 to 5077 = 16.7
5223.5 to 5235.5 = 14.3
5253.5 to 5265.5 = 15.8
